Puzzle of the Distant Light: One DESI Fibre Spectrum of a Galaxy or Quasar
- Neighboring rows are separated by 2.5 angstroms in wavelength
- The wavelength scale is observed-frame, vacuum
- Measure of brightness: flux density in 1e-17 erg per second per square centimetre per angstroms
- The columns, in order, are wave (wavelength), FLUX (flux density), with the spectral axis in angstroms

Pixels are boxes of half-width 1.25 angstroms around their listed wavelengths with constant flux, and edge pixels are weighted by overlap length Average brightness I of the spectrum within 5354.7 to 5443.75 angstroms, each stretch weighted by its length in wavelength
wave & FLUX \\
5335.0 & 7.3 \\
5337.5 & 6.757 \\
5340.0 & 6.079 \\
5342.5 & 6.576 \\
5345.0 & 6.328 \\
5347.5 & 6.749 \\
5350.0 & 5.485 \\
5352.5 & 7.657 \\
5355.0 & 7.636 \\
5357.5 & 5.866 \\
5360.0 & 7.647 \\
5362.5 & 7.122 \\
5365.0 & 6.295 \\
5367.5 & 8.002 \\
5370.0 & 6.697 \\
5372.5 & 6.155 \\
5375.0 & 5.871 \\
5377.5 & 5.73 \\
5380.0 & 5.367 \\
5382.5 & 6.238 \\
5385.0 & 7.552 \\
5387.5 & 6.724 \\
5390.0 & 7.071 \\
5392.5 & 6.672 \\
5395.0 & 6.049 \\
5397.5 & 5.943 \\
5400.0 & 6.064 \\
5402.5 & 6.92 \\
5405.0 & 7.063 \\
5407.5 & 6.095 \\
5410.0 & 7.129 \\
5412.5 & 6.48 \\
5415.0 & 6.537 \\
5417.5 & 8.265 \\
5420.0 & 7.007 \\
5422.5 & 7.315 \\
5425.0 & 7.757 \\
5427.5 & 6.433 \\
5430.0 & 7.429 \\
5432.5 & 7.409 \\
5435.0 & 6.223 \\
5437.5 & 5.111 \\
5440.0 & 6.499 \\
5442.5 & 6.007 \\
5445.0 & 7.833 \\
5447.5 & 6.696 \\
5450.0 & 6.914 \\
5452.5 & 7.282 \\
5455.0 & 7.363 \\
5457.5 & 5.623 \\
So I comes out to 6.67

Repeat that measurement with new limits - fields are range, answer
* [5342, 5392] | 6.64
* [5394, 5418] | 6.61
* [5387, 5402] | 6.43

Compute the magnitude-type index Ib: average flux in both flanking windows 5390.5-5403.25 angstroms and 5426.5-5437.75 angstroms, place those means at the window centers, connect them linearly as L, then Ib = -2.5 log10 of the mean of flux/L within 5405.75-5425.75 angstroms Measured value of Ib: -0.09 mag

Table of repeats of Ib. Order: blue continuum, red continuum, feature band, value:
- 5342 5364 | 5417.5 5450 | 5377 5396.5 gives 0.06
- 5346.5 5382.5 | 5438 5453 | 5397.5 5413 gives 0.02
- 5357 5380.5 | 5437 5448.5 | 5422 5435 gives -0.10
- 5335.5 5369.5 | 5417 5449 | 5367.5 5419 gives 0.04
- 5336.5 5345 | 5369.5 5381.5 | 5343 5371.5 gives -0.11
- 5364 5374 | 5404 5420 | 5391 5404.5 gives 0.08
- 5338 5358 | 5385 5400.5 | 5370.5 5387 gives 0.06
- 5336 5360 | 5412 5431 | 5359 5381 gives 0.04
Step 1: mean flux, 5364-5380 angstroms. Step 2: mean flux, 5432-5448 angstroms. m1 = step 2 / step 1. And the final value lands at 1.02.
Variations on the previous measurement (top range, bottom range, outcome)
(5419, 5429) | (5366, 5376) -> 1.07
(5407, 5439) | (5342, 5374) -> 1.01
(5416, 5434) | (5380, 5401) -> 1.13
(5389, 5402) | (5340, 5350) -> 1.00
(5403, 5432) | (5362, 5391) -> 1.08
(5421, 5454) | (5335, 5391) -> 1.03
